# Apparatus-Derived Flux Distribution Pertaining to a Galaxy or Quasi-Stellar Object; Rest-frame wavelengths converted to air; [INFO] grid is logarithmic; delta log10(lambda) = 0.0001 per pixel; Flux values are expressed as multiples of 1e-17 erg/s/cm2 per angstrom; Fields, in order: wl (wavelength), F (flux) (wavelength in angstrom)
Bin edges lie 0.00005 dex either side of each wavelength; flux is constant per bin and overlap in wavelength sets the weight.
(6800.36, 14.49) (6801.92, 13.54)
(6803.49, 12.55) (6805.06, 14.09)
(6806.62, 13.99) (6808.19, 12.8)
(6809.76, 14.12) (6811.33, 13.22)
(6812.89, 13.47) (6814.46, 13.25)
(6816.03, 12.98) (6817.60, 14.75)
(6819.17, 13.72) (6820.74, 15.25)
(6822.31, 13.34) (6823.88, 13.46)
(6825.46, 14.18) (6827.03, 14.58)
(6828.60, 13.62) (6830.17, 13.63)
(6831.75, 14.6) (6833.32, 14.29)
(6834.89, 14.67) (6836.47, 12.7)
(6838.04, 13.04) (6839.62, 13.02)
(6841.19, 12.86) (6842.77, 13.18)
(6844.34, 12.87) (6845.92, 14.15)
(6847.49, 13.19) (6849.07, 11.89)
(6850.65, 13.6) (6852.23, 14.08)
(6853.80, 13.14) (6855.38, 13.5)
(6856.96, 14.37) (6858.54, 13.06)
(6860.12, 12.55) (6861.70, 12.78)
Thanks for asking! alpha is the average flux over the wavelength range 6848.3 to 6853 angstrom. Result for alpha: 13.2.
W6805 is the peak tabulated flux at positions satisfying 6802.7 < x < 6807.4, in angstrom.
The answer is 14.09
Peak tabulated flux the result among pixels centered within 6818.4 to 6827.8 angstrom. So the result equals 15.25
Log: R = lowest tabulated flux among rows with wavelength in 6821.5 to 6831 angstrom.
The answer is 13.34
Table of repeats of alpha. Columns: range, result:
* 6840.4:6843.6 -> 13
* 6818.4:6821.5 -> 14.5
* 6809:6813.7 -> 13.6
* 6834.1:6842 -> 13.3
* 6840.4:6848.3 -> 13.3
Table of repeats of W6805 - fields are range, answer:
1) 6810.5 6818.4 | 14.75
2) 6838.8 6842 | 13.02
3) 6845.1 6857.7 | 14.37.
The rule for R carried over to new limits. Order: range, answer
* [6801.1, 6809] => 12.55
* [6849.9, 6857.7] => 13.14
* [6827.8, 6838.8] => 12.7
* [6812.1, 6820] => 12.98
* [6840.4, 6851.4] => 11.89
